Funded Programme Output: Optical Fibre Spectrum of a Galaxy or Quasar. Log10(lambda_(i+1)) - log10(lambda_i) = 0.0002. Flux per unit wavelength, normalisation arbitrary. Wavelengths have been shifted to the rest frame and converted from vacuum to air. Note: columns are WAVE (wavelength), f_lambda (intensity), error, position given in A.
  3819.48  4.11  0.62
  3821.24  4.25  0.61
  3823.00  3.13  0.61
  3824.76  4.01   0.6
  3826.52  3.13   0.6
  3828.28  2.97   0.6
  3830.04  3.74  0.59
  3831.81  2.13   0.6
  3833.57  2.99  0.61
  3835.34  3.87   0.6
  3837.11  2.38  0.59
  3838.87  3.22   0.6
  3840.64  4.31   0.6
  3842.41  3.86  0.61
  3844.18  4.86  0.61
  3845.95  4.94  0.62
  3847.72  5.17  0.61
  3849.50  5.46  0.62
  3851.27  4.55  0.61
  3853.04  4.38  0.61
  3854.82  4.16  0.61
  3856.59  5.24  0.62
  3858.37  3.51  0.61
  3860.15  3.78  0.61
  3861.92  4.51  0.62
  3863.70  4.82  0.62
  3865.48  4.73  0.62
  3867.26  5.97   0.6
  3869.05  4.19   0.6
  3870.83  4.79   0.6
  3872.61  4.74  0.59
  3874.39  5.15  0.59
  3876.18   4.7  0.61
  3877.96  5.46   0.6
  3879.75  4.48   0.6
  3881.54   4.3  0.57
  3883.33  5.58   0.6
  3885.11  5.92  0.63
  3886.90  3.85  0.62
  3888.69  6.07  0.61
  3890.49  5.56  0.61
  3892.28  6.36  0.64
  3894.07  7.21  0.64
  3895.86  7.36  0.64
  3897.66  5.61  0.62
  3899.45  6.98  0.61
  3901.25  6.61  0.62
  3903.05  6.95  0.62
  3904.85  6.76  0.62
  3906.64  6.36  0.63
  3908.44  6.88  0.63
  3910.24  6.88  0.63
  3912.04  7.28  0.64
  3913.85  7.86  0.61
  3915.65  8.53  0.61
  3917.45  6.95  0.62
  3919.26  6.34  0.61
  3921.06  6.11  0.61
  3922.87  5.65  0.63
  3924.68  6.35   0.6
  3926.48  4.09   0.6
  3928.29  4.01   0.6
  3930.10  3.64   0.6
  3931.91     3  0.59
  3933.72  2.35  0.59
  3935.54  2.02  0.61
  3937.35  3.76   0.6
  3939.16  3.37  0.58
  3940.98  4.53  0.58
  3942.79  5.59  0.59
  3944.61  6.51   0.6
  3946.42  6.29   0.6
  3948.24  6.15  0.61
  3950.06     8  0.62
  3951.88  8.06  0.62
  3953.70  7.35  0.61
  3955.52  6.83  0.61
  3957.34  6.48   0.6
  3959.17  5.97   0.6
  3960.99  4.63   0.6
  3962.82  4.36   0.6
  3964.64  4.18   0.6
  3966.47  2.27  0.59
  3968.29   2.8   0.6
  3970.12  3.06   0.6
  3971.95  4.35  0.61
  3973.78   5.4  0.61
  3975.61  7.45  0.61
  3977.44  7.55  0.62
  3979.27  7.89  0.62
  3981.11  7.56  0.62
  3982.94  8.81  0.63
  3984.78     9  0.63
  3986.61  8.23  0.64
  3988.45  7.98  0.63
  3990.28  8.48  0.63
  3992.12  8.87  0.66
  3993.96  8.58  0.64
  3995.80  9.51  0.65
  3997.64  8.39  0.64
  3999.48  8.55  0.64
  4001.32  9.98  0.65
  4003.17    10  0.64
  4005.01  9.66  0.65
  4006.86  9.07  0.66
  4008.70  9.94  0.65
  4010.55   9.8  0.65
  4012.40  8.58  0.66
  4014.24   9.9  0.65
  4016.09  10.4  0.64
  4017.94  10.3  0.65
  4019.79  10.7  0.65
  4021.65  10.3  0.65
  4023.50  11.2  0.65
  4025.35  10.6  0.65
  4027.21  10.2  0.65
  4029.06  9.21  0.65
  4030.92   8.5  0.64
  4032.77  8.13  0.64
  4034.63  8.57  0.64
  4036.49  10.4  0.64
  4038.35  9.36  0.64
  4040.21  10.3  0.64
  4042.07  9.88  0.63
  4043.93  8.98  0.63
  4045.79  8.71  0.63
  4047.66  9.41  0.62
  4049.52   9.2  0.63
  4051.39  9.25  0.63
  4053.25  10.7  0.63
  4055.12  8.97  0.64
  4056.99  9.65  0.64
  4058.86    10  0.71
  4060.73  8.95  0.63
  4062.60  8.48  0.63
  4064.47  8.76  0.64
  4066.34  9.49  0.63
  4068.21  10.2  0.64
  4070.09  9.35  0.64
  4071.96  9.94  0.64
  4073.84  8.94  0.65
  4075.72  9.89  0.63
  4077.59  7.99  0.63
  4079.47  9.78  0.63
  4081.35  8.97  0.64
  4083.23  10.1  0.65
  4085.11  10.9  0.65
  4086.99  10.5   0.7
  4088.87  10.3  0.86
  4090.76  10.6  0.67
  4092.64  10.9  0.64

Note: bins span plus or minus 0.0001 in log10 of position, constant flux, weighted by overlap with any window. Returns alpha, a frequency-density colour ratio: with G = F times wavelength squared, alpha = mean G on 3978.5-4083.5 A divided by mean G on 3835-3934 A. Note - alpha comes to 1.90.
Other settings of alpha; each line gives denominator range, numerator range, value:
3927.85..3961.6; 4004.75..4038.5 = 1.94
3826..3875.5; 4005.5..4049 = 2.51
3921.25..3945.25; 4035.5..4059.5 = 2.39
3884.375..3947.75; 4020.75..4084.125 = 1.78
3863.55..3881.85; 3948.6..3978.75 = 1.20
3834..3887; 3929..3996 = 1.37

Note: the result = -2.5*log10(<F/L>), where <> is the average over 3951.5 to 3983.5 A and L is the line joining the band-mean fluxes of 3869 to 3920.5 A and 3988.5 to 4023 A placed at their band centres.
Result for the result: 0.40 mag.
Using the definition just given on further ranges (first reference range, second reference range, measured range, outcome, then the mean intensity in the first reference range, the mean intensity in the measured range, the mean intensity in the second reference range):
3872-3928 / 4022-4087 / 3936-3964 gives 0.239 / 6.08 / 5.78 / 9.52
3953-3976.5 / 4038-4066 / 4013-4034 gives -0.244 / 4.99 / 9.91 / 9.38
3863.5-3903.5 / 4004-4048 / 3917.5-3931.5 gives 0.275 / 5.54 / 5.2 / 9.67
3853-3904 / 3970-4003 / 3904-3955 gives 0.133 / 5.29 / 5.75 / 7.92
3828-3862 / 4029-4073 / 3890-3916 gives -0.237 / 4.01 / 6.87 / 9.35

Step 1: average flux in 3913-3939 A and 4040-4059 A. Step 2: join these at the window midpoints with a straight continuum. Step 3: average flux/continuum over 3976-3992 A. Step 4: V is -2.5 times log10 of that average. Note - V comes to -0.15 mag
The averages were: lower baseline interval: 4.99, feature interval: 8.2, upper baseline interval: 9.5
